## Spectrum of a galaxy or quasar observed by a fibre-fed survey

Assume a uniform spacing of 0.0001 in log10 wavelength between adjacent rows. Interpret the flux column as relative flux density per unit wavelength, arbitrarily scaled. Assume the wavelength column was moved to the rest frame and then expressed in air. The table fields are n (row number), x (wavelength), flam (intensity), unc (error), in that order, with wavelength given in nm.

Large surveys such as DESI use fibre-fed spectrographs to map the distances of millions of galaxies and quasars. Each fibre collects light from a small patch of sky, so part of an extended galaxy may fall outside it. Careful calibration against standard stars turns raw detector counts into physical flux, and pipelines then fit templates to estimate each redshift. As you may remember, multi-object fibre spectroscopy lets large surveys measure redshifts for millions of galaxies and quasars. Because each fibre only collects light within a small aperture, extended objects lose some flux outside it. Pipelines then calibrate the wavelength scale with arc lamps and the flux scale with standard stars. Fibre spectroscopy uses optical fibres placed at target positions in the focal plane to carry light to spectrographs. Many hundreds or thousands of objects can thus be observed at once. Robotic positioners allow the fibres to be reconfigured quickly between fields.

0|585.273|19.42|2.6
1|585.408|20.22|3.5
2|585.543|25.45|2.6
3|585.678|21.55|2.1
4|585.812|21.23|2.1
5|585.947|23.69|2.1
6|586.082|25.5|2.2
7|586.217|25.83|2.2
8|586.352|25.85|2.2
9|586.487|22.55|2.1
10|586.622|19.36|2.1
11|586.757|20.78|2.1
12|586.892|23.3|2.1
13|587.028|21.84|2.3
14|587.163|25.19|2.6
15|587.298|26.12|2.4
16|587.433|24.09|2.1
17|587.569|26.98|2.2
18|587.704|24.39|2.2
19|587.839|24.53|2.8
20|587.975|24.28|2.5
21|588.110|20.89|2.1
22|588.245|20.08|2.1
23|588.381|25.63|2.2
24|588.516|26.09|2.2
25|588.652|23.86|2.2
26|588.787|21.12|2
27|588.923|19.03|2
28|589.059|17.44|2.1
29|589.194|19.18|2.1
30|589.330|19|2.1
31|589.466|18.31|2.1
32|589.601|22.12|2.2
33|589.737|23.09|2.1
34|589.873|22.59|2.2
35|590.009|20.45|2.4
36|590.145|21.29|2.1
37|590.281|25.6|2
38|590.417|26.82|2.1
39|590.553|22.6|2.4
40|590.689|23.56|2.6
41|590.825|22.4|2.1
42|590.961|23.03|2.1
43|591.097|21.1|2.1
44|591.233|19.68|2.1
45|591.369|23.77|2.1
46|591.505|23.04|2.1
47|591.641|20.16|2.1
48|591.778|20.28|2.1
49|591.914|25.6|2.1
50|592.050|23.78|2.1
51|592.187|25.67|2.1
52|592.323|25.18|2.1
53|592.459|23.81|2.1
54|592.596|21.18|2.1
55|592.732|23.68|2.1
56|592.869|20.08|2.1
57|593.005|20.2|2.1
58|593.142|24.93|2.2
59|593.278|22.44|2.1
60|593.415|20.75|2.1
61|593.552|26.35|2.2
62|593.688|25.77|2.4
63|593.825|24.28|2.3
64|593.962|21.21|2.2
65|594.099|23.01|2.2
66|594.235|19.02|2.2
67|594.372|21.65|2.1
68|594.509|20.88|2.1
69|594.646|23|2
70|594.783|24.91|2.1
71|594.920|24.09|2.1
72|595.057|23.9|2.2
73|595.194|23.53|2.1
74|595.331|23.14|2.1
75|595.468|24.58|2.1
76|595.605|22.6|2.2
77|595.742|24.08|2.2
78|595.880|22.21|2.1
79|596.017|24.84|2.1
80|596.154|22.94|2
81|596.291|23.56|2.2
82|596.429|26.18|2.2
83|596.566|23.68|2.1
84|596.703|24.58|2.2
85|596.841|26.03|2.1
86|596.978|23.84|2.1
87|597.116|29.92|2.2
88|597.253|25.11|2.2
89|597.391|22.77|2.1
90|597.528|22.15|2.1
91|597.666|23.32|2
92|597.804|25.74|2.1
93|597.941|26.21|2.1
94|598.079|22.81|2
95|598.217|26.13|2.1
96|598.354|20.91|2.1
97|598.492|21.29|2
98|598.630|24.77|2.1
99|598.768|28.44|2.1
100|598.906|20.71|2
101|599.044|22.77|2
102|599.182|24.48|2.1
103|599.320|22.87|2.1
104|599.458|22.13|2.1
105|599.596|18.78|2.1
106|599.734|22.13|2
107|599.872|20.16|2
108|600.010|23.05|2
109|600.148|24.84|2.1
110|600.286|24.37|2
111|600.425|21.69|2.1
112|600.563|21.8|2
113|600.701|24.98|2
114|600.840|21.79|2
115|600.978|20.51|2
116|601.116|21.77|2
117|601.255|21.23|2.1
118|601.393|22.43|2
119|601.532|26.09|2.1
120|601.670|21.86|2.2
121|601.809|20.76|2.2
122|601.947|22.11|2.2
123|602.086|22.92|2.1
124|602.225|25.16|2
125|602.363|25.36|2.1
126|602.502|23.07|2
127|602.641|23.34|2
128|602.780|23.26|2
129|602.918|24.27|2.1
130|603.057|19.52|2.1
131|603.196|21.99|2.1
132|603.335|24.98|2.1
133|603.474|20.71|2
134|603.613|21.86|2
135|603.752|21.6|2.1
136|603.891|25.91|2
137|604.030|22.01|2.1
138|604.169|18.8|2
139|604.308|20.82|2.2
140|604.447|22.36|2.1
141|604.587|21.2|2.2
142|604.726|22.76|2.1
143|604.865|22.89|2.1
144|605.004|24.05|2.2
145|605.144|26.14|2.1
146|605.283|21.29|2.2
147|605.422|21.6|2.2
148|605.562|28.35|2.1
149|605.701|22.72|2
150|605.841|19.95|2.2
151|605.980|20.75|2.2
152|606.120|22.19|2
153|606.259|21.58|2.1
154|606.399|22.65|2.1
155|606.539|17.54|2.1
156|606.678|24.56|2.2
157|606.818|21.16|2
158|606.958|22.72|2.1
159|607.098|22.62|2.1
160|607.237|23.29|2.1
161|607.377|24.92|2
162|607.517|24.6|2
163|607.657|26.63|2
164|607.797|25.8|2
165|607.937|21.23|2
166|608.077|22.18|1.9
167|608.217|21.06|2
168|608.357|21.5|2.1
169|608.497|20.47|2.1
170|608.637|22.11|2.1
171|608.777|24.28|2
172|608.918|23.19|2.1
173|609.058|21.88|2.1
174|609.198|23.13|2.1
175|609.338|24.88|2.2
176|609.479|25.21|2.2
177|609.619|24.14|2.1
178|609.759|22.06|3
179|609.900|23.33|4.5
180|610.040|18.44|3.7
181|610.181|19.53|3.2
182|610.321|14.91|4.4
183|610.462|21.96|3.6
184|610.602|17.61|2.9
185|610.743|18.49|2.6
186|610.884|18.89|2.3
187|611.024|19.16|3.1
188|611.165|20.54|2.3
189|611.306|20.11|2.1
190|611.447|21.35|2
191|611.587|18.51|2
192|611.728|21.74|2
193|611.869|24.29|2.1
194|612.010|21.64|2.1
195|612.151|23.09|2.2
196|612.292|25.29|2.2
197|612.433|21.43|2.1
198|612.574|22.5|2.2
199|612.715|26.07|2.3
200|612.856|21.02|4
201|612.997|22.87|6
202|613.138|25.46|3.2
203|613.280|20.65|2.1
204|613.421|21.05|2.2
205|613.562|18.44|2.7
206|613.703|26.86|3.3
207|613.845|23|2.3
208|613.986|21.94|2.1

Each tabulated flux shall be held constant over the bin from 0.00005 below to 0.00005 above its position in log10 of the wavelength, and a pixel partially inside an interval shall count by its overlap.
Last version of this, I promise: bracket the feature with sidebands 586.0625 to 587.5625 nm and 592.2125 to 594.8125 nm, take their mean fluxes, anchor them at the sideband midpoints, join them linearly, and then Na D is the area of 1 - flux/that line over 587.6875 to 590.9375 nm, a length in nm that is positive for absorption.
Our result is 0.16 nm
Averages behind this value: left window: 23.7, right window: 22.8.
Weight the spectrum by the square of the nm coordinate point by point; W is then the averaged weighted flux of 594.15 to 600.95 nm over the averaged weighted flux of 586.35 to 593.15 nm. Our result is 1.06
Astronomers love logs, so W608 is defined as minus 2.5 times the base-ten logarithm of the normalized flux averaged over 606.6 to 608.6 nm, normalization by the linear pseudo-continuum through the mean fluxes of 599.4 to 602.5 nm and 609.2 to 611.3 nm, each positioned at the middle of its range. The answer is -0.087 mag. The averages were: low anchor 22.6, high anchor 20.7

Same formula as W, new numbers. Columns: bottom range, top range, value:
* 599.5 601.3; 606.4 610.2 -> 1.06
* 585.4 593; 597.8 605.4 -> 1.05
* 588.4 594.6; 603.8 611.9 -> 1.04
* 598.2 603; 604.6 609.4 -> 1.02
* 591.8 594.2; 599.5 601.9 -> 0.98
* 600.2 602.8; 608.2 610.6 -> 0.98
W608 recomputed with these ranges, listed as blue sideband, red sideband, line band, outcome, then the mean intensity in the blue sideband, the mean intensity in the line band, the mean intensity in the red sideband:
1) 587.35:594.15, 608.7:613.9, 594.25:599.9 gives -0.05 mag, 22.7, 23.6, 21.8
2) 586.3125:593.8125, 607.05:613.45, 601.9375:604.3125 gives -0.02 mag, 22.7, 22.7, 22.1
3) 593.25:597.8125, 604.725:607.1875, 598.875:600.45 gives 0.04 mag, 23.7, 22.4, 22.5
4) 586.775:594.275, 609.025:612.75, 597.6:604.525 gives -0.04 mag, 22.7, 22.8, 21.4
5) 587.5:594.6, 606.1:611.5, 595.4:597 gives -0.08 mag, 22.5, 24.1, 21.8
